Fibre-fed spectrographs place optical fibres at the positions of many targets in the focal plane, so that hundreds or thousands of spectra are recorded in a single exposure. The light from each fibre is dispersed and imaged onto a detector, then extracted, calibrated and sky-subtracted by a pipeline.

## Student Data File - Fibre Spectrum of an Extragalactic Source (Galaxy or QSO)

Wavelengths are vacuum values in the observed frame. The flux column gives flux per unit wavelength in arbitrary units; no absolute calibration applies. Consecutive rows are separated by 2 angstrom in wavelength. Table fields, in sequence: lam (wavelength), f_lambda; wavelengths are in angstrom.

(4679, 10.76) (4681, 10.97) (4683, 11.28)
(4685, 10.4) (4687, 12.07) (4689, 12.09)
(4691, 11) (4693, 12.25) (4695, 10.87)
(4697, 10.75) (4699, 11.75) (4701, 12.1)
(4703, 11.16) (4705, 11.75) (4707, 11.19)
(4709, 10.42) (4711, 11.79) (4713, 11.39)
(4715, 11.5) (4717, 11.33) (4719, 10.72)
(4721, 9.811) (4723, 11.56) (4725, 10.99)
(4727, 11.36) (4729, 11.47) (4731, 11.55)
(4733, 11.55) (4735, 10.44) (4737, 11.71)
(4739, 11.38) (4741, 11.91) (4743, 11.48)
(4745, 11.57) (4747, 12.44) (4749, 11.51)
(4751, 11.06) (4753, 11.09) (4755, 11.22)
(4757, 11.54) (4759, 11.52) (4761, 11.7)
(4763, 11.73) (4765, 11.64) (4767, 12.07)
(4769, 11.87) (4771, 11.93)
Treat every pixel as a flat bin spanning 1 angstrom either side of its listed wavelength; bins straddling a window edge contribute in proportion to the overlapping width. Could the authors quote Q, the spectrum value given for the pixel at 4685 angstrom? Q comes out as 10.4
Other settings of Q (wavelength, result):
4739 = 11.38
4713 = 11.39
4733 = 11.55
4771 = 11.93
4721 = 9.811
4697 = 10.75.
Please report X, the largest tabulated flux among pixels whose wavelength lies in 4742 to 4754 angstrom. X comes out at 12.44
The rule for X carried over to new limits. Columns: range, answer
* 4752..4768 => 12.07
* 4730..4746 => 11.91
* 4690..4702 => 12.25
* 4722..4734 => 11.56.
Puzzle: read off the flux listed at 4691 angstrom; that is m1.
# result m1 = 11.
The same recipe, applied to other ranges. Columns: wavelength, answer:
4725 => 10.99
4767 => 12.07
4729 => 11.47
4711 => 11.79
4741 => 11.91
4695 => 10.87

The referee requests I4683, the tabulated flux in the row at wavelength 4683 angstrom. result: 11.28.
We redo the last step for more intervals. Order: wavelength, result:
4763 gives 11.73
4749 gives 11.51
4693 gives 12.25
